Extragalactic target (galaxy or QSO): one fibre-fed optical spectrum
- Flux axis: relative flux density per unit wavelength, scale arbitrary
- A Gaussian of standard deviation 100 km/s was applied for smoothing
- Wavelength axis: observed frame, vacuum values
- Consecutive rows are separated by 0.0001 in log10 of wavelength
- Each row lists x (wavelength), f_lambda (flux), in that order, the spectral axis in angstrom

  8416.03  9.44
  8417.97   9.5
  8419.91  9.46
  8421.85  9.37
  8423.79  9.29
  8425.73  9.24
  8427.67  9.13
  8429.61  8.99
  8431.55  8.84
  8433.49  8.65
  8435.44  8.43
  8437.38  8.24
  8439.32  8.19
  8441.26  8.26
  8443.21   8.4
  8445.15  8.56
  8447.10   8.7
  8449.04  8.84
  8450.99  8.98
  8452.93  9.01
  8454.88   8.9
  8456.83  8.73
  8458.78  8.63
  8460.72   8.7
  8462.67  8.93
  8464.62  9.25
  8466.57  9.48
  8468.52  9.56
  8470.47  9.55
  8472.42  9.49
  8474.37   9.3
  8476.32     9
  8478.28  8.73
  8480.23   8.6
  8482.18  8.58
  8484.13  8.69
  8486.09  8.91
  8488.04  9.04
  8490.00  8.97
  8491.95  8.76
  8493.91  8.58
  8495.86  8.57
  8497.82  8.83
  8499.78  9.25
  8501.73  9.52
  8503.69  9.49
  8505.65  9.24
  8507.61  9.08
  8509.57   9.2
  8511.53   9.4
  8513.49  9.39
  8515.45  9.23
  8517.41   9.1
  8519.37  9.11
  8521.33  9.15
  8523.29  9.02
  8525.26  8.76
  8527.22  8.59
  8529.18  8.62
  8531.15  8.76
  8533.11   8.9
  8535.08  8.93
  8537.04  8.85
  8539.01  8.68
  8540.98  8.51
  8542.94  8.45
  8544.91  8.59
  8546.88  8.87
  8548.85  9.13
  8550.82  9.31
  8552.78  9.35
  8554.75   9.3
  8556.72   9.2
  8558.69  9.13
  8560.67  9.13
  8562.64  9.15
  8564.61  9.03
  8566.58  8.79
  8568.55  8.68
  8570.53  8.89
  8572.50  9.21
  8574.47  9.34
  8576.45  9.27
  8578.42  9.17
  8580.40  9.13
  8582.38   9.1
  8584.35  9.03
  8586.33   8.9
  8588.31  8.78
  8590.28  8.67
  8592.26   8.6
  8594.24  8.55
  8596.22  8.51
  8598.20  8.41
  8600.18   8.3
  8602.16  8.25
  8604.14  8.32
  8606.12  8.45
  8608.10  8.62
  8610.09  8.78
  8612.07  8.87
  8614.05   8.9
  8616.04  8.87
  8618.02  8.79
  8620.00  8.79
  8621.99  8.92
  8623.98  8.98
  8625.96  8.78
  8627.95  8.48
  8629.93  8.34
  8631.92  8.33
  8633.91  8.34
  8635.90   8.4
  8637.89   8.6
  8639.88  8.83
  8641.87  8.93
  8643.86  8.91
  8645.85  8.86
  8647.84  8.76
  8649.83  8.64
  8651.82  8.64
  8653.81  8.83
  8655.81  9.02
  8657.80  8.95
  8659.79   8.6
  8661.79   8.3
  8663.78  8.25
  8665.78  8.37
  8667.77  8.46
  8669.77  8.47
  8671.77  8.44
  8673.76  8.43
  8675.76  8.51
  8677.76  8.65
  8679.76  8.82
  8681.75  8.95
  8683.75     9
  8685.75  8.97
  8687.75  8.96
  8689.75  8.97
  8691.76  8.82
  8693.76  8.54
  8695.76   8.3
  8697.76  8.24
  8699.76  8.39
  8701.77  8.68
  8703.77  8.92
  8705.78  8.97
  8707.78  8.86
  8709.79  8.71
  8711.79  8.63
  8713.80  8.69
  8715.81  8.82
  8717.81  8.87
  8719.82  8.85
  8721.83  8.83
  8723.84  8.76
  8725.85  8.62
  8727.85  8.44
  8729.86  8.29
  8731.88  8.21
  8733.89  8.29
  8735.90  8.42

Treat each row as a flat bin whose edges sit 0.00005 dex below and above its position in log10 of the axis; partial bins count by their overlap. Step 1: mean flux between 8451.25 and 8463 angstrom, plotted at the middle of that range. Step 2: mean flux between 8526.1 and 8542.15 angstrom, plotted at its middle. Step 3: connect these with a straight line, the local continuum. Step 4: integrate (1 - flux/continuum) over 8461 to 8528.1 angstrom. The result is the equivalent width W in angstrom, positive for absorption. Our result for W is -2.2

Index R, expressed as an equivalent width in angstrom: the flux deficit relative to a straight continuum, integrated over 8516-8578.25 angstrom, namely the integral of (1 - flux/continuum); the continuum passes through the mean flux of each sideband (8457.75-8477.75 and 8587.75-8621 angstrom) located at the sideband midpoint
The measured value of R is -0.83 angstrom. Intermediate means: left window 9.18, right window 8.61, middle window 8.97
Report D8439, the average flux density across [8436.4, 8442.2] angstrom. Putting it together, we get 8.24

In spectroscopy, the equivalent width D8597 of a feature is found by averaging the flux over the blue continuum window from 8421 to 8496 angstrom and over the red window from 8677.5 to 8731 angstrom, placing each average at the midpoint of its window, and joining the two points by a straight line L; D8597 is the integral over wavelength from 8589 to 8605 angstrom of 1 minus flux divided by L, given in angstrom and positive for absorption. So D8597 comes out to 0.6 angstrom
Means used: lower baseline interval 8.88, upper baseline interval 8.72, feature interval 8.46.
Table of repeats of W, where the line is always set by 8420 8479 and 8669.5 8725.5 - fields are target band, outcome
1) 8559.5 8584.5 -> -0.7 angstrom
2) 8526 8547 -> 0.4 angstrom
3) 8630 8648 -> 0.3 angstrom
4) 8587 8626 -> 0.6 angstrom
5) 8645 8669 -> 0.3 angstrom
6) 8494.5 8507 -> -0.4 angstrom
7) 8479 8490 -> 0.1 angstrom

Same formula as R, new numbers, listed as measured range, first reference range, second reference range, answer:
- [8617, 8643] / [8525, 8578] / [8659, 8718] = 0.4 angstrom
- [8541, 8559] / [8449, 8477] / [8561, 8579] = 0.1 angstrom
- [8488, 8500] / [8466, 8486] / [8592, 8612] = 0.2 angstrom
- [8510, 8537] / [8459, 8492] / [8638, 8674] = -0.2 angstrom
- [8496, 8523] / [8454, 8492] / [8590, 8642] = -0.9 angstrom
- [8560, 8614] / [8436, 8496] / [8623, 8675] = -0.7 angstrom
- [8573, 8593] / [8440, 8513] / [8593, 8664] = -0.6 angstrom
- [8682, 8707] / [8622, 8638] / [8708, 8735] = -0.4 angstrom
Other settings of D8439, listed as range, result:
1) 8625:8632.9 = 8.48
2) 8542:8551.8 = 8.87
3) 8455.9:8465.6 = 8.85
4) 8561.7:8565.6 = 9.1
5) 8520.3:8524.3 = 9.08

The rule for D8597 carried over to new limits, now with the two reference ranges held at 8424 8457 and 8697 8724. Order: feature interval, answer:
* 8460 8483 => -1.0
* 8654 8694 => 0.2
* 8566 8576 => -0.3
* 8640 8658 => -0.2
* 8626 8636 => 0.4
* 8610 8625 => -0.2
